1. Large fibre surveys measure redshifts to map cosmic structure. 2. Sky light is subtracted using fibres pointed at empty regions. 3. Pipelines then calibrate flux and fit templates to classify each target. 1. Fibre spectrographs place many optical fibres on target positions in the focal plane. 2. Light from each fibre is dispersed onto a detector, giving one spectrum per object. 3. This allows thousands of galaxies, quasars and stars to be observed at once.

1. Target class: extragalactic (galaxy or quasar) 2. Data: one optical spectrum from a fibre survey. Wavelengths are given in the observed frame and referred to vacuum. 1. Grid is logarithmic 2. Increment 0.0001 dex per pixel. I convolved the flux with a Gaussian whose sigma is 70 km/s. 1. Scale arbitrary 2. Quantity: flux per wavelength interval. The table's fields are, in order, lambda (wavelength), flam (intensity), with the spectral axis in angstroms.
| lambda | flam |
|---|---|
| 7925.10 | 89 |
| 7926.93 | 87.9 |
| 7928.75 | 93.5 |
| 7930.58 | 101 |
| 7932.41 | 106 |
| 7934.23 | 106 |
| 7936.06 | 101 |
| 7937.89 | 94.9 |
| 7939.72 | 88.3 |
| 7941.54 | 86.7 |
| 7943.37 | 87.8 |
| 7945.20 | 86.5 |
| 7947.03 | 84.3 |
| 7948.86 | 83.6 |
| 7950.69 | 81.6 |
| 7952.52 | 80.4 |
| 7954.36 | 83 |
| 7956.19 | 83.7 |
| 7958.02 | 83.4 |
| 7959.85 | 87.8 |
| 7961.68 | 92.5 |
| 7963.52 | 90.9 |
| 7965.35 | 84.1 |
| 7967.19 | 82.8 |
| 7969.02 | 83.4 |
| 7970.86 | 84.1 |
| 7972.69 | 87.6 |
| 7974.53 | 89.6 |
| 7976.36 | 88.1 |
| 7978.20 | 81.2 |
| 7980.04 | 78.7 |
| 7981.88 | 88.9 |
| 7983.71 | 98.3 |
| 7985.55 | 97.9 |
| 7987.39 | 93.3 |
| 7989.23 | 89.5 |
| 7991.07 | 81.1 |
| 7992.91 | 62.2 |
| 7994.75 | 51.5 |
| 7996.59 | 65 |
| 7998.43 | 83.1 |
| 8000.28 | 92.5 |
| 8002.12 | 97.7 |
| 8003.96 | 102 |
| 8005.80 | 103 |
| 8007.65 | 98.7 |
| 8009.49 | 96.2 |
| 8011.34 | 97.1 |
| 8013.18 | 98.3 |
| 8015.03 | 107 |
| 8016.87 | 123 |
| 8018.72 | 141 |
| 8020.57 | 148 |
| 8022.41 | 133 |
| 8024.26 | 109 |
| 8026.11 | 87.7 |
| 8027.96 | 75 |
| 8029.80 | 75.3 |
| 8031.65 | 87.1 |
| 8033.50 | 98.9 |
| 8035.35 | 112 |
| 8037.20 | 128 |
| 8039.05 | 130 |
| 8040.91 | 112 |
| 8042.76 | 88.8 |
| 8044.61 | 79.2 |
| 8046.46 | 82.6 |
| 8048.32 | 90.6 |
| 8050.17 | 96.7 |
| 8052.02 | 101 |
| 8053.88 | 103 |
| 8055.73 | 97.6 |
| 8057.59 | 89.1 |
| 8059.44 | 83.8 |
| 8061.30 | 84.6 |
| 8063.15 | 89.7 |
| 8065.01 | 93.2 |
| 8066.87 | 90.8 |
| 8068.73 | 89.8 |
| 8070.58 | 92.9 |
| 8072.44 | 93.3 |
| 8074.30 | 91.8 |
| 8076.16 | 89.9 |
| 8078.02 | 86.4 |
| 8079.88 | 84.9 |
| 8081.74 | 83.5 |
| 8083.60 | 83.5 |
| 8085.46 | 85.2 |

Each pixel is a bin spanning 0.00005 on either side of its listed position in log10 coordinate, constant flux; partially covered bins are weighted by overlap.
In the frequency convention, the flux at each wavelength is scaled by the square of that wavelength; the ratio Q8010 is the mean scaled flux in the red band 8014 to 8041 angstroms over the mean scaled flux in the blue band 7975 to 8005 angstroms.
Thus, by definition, 1.32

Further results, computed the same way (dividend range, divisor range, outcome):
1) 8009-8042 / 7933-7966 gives 1.26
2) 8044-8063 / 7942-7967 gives 1.09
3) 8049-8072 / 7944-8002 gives 1.13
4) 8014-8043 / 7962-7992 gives 1.27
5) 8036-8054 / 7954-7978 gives 1.20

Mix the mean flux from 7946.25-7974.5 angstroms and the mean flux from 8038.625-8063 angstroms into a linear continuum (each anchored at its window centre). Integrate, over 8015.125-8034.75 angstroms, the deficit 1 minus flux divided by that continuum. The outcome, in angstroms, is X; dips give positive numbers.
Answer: -3.5 angstroms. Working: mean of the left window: 85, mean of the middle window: 108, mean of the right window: 94.4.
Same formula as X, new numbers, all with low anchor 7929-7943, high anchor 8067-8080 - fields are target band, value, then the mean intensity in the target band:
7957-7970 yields 1.3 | 86.4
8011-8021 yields -2.8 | 119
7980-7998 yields 2.6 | 80.8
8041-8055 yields -0.2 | 93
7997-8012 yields -0.2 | 95.2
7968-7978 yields 1.0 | 86.2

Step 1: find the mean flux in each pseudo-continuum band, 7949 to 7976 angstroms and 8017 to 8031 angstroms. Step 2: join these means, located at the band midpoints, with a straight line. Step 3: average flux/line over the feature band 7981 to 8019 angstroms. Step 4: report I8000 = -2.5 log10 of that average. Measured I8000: 0.088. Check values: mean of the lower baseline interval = 85.4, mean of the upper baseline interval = 110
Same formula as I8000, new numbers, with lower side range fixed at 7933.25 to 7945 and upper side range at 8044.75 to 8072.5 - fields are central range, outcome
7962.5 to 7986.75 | 0.07 mag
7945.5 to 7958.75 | 0.13 mag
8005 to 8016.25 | -0.09 mag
